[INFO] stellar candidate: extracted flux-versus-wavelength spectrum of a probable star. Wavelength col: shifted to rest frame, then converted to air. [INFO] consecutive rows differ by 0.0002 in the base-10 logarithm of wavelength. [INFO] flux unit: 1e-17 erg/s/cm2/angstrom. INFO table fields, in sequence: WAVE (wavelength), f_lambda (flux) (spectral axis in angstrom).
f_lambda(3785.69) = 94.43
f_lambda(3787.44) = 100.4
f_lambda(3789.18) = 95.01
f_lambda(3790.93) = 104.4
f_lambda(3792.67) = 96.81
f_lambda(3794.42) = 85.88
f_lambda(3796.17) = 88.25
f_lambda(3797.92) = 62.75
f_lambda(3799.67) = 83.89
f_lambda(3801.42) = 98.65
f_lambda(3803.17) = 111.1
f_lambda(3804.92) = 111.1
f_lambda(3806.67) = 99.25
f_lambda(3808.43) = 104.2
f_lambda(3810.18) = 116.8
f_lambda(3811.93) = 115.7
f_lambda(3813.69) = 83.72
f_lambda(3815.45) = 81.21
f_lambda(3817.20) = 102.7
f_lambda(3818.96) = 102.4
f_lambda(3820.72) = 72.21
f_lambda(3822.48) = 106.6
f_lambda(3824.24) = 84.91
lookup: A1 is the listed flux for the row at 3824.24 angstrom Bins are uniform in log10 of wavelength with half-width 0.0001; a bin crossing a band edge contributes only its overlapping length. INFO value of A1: 84.91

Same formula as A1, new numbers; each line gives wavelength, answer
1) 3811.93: 115.7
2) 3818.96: 102.4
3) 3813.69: 83.72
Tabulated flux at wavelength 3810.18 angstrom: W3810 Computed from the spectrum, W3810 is 116.8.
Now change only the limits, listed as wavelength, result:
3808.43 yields 104.2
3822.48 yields 106.6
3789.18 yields 95.01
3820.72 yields 72.21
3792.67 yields 96.81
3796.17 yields 88.25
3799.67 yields 83.89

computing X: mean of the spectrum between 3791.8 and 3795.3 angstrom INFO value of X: 91.3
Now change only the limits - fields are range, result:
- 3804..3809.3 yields 105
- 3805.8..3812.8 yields 109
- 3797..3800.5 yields 73.3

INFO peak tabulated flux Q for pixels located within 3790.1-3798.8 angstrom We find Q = 104.4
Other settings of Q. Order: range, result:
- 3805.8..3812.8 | 116.8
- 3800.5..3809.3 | 111.1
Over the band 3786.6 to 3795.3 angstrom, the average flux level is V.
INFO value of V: 96.5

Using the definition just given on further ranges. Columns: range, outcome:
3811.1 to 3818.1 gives 95.7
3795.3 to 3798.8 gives 75.5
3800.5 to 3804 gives 105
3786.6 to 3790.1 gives 97.8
